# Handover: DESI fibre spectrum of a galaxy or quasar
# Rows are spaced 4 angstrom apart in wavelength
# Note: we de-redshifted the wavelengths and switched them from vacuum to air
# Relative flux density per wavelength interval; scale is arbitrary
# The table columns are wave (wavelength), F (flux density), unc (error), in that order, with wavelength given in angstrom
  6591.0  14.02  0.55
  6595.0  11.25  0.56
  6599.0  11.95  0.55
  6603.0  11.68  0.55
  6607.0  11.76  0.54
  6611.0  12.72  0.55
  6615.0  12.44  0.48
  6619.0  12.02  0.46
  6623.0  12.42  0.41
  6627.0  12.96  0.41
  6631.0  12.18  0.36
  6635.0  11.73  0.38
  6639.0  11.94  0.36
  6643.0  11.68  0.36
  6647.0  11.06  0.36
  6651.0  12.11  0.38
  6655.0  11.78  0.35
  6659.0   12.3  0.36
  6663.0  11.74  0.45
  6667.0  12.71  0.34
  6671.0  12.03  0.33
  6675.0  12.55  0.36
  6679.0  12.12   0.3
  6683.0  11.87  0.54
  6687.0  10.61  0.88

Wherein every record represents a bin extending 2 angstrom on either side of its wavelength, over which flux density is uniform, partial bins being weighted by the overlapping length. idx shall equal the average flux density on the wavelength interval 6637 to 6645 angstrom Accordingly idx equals 11.8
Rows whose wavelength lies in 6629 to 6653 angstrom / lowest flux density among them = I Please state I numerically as 11.06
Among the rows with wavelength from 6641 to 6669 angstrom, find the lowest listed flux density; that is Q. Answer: 11.06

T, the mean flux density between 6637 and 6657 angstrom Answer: 11.7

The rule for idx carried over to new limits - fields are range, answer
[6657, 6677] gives 12.3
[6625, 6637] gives 12.3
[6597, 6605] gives 11.8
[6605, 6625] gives 12.3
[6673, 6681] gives 12.3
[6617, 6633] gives 12.4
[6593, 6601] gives 11.6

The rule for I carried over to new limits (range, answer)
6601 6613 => 11.68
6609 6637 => 11.73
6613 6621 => 12.02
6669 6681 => 12.03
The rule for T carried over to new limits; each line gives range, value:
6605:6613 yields 12.2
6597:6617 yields 12.1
